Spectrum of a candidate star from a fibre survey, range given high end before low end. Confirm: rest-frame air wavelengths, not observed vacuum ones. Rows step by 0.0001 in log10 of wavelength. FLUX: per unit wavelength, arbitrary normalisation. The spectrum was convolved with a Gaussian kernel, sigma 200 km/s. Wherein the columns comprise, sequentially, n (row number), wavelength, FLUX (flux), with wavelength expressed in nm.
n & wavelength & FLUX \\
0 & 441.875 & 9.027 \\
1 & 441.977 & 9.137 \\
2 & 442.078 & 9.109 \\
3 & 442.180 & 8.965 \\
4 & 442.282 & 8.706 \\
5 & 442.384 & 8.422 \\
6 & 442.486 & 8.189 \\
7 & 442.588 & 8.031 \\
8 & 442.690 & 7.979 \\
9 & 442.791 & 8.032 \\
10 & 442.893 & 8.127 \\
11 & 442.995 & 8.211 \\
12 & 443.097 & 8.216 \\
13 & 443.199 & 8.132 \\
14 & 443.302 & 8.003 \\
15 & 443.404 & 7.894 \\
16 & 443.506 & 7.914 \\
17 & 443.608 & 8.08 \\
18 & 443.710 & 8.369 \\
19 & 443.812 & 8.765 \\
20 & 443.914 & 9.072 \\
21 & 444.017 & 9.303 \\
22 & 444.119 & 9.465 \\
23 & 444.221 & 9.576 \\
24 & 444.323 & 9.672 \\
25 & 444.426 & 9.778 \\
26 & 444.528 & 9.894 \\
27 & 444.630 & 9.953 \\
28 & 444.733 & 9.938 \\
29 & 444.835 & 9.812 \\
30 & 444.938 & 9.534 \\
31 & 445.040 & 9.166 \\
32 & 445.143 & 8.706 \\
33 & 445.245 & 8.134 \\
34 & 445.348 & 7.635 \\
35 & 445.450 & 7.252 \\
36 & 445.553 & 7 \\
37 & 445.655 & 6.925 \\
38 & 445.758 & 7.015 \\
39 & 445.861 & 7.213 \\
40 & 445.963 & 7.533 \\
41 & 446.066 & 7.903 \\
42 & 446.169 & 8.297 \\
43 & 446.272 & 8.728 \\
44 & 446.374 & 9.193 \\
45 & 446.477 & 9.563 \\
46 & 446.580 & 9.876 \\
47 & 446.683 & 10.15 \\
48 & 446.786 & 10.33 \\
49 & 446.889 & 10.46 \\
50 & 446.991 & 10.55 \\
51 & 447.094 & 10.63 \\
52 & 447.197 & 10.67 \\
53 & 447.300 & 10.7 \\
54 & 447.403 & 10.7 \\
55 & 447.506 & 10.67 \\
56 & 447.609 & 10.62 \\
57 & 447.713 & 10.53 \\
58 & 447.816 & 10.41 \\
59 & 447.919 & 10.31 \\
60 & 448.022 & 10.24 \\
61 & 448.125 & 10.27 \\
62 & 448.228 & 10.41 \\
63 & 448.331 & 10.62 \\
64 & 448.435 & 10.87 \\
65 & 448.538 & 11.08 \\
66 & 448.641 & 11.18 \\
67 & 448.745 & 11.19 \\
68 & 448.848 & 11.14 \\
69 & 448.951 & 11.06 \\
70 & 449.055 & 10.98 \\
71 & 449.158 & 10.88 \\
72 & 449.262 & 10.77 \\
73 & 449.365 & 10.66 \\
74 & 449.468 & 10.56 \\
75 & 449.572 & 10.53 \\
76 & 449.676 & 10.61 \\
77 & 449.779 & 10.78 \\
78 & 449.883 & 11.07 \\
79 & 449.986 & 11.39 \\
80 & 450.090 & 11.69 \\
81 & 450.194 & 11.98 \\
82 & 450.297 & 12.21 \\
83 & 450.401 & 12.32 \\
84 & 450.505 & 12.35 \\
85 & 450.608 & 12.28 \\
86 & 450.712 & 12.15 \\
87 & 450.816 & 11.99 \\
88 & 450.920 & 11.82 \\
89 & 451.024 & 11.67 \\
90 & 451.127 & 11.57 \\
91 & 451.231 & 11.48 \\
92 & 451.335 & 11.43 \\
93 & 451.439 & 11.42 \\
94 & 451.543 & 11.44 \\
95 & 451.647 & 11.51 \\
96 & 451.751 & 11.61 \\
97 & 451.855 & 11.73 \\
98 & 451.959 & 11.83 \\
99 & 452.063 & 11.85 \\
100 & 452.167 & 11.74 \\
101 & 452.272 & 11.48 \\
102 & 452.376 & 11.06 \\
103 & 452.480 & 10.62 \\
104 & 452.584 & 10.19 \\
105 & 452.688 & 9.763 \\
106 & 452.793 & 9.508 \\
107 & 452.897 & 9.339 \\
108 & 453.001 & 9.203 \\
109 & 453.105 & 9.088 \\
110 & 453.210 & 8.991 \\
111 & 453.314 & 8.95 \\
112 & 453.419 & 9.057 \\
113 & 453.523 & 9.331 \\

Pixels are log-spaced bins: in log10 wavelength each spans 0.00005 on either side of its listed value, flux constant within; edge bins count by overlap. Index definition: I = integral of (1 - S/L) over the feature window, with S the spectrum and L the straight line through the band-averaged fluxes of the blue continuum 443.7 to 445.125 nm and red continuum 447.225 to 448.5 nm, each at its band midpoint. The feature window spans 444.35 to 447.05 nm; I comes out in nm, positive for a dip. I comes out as 0.268 nm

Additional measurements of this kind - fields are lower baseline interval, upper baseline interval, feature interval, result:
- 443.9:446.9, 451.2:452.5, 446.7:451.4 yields -0.320 nm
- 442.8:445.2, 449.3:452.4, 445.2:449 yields 0.184 nm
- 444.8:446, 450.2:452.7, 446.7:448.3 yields -0.220 nm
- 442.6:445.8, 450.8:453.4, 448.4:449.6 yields -0.120 nm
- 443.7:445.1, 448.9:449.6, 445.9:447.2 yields 0.077 nm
